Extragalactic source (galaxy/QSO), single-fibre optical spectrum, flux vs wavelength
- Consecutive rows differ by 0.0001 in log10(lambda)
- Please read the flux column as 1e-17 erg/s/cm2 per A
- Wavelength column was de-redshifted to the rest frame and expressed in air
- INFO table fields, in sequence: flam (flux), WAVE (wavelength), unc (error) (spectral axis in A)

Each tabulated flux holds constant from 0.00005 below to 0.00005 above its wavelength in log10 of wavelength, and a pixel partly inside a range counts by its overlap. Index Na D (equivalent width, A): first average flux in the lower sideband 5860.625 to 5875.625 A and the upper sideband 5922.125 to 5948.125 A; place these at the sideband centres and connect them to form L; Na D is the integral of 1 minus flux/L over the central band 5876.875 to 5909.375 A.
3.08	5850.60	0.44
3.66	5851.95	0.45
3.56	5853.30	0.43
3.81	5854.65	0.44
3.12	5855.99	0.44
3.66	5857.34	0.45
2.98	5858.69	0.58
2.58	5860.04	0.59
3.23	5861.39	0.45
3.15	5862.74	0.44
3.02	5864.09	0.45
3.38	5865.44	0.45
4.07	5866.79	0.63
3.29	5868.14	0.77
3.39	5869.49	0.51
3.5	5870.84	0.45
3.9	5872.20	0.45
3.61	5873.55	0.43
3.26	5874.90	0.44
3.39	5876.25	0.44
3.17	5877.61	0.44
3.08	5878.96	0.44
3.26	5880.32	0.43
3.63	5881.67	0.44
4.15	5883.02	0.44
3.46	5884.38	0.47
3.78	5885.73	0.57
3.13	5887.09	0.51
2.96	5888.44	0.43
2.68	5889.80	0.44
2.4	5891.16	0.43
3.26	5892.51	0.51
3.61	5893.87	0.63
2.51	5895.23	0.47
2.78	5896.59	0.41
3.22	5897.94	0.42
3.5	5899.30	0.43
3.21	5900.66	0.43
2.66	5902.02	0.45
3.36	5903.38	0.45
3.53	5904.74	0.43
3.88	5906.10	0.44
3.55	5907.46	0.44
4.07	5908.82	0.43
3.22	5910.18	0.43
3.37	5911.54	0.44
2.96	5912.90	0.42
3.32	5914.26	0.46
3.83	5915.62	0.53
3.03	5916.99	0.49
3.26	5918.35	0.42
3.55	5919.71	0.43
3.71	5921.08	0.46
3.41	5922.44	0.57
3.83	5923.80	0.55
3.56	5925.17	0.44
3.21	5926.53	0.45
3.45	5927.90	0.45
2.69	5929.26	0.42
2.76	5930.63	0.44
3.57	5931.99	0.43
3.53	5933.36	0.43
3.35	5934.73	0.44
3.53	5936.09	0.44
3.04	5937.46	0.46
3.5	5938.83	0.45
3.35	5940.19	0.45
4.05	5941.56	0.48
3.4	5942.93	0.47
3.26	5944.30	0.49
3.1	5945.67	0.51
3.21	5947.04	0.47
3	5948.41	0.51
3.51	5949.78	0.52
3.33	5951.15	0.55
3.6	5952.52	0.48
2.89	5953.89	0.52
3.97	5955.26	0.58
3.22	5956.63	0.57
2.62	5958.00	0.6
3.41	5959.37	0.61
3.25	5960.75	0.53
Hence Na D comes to 1.14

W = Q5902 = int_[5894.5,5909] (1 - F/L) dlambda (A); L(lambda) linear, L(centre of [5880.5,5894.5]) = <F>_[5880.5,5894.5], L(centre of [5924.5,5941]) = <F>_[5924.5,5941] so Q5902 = 0.1 A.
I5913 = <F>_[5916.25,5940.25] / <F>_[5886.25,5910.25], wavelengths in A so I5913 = 1.0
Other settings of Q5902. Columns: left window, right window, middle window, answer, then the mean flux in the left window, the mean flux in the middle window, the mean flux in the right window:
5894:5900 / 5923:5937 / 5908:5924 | -1.1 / 3.06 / 3.45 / 3.34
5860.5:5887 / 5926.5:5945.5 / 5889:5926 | 0.8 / 3.44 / 3.3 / 3.33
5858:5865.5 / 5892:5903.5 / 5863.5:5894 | -2.9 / 3.03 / 3.36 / 3.11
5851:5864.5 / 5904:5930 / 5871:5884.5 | -0.6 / 3.28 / 3.49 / 3.44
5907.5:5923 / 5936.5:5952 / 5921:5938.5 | 0.2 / 3.44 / 3.35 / 3.35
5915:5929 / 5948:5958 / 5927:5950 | 0.5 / 3.46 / 3.31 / 3.32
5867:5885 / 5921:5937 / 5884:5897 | 1.5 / 3.48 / 3.05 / 3.37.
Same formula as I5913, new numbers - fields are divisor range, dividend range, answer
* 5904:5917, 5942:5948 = 0.93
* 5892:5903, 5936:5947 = 1.09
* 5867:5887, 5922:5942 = 0.97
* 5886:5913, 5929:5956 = 1.04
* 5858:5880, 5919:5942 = 1.03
